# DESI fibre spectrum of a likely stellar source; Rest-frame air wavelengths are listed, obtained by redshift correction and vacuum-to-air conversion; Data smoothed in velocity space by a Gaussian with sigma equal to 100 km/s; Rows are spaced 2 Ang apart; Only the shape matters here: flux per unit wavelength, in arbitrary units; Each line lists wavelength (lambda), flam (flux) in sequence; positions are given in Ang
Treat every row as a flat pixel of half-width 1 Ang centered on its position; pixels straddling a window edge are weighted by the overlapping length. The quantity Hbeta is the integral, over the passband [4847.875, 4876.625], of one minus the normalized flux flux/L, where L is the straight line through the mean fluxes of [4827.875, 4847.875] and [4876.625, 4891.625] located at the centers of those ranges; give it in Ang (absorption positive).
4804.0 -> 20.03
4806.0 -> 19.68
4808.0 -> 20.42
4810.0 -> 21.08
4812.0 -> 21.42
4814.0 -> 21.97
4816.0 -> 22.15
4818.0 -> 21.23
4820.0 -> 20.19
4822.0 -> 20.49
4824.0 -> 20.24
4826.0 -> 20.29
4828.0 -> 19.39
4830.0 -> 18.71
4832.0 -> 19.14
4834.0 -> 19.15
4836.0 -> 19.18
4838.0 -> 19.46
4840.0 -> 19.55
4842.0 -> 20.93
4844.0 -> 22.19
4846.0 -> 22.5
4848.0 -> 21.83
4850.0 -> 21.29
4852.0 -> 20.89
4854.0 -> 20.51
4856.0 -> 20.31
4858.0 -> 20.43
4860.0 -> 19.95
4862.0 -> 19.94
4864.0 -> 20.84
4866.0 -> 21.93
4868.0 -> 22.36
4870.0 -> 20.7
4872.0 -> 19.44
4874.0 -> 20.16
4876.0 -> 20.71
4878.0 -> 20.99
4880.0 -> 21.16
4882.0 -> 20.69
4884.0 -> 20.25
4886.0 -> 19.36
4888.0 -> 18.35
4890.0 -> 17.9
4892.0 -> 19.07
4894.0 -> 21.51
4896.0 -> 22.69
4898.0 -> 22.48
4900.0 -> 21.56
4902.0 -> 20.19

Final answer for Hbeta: -1.1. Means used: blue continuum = 20.1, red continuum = 19.8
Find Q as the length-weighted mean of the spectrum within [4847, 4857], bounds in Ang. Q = 21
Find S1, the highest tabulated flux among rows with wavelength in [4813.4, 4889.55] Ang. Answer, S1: 22.5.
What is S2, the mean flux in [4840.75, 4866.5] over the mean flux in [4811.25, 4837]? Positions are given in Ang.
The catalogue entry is 1.0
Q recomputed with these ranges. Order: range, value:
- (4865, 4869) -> 22.1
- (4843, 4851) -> 22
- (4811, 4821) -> 21.4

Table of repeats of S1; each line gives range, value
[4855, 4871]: 22.36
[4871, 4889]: 21.16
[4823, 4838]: 20.29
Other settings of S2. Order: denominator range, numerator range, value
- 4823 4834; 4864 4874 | 1.08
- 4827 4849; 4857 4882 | 1.03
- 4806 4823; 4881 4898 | 0.96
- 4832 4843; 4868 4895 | 1.03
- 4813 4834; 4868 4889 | 1.00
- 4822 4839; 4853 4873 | 1.06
